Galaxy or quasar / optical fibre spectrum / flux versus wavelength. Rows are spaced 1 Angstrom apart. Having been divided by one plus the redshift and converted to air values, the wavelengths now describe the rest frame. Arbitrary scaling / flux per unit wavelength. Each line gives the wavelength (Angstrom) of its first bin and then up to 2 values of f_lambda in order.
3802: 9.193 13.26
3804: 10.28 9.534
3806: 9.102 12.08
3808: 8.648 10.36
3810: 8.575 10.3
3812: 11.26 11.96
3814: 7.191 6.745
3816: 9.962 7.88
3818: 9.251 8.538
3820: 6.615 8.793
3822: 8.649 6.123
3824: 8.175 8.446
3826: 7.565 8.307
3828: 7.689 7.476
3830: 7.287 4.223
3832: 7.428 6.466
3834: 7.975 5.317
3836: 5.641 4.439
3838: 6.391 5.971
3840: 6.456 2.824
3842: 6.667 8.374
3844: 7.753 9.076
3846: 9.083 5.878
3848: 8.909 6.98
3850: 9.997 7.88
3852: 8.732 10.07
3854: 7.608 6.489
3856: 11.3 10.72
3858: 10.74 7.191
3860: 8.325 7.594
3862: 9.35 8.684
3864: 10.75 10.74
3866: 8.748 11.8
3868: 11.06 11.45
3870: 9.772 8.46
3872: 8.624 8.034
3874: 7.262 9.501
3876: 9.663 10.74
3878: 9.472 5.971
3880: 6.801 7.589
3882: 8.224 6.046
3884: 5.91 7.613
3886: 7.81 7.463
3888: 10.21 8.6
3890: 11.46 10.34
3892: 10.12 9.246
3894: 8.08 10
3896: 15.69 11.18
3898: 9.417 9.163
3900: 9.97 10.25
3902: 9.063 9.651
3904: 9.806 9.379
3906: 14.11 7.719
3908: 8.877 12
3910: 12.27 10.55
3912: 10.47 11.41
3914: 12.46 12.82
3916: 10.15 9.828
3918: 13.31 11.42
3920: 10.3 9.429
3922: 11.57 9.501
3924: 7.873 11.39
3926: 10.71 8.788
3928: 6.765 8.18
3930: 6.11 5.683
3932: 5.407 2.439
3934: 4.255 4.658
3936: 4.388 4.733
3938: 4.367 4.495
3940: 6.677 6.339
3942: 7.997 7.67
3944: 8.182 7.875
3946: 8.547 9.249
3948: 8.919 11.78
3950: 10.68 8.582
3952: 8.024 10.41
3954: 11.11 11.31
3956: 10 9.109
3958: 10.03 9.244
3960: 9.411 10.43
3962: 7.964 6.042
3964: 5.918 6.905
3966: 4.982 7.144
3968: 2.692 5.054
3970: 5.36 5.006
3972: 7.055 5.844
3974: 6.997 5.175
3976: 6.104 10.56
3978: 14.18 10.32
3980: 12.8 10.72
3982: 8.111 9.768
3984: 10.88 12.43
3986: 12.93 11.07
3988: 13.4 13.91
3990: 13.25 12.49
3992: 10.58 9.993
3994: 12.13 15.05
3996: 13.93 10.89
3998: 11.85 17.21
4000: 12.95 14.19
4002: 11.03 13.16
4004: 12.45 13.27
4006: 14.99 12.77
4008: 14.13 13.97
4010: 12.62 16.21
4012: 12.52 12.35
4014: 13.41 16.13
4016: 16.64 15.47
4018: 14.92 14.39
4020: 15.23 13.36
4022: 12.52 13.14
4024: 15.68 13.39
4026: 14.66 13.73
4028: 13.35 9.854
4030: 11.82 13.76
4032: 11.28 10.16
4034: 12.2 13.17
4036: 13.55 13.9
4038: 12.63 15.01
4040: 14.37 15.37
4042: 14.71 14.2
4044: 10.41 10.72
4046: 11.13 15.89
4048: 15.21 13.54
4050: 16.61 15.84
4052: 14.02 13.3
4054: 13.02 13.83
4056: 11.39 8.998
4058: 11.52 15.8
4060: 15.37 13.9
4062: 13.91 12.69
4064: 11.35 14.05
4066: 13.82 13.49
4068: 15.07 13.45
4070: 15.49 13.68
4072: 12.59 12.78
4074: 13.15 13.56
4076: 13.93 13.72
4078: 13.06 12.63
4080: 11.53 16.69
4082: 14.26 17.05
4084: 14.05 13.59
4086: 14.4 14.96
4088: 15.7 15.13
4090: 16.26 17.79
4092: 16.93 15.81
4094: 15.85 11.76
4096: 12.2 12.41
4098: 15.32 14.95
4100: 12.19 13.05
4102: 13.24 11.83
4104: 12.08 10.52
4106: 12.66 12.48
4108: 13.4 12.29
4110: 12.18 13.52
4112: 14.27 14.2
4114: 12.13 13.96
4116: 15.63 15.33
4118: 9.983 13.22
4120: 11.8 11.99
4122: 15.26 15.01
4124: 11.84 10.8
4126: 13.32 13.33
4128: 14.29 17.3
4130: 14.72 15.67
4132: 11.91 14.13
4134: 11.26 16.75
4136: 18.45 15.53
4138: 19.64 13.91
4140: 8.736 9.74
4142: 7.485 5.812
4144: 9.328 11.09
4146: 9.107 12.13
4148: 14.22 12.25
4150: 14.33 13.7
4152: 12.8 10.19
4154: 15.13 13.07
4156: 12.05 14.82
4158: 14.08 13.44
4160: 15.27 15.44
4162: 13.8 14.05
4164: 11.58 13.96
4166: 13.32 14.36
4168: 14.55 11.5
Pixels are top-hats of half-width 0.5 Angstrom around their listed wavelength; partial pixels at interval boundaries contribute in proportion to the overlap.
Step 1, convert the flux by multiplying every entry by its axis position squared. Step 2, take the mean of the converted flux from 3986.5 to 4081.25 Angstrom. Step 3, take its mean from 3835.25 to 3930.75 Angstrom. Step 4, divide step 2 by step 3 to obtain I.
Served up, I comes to 1.6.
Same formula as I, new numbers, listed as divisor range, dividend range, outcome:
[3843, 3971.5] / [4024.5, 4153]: 1.68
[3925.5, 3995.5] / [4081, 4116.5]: 1.76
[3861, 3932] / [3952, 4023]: 1.22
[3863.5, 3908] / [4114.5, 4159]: 1.58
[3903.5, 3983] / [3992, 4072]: 1.65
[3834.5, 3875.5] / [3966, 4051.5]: 1.59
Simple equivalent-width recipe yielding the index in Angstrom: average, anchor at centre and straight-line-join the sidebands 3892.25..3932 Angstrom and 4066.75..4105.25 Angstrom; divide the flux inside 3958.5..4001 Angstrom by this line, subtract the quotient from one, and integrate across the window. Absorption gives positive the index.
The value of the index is 6.86 Angstrom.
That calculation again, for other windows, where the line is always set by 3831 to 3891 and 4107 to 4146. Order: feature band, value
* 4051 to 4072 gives -2.75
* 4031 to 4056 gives -4.11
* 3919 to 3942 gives 5.68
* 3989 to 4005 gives -3.12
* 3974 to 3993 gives -0.78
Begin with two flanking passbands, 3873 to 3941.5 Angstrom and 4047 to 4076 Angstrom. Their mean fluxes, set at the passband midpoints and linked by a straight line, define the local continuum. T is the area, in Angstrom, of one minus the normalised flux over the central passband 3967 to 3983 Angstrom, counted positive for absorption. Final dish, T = 4.70 Angstrom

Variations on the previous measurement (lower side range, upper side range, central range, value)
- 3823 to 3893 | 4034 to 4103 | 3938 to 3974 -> 9.9 Angstrom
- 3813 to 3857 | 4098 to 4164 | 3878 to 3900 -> -0.8 Angstrom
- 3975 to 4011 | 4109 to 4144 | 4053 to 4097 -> -3.6 Angstrom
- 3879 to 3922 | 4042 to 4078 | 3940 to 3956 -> 2.8 Angstrom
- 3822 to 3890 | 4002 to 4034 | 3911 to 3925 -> -0.9 Angstrom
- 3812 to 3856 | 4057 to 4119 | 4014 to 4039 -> -2.7 Angstrom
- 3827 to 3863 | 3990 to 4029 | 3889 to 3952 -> 6.8 Angstrom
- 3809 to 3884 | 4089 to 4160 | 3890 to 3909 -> -2.1 Angstrom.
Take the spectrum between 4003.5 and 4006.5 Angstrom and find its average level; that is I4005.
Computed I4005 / 13.6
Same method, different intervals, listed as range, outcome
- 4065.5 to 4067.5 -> 13.7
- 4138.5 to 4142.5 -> 9.97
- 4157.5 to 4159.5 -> 13.8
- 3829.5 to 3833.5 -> 6.35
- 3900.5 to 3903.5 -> 9.65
